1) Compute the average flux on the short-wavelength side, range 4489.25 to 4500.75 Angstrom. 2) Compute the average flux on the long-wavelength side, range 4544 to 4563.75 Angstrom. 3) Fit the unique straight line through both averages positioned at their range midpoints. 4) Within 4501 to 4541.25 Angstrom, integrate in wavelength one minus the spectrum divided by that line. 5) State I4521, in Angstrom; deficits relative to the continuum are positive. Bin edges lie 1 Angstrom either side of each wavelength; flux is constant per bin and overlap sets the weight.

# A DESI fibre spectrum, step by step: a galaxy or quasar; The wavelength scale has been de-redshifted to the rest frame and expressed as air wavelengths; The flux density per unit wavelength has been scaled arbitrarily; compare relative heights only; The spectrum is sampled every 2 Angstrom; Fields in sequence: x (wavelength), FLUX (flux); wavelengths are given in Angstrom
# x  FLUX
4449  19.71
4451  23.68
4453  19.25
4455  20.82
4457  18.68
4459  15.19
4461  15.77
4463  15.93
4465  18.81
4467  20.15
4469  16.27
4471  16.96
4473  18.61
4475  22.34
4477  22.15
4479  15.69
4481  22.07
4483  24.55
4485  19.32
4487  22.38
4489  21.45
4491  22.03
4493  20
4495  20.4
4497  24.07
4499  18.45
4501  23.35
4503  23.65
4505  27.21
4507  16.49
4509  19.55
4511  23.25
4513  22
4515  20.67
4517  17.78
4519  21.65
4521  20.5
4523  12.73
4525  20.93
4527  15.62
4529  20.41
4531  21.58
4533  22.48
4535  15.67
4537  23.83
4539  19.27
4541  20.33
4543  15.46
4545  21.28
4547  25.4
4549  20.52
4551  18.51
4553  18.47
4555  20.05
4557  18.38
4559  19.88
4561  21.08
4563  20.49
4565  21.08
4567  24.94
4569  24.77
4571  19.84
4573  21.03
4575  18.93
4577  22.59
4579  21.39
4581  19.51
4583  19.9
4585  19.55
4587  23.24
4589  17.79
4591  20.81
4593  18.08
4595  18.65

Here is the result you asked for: 0.9 Angstrom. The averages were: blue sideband 21.2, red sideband 20.4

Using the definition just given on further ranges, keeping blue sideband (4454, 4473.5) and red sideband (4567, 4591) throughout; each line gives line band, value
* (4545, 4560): 0.0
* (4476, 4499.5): -3.5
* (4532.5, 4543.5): 0.1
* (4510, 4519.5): -0.9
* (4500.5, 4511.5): -1.9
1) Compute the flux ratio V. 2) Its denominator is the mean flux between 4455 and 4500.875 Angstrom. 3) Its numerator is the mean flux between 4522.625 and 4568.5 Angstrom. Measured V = 1.02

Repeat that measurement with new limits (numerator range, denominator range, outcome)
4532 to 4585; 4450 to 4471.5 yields 1.12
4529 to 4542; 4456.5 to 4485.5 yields 1.09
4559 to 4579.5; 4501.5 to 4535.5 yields 1.06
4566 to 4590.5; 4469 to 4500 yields 1.03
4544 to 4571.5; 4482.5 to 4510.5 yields 0.97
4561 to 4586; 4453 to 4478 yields 1.14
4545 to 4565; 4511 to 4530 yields 1.05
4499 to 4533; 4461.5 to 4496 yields 1.03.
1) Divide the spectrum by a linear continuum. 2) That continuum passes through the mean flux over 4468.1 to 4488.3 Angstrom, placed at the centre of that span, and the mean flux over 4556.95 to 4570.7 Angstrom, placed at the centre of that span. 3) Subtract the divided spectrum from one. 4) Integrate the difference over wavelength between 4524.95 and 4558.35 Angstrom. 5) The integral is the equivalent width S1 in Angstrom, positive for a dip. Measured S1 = 2.2 Angstrom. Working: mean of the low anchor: 20.1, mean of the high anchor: 21.6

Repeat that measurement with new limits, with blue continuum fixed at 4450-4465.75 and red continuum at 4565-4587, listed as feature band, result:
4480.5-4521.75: -4.1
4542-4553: 0.3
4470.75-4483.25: -0.9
